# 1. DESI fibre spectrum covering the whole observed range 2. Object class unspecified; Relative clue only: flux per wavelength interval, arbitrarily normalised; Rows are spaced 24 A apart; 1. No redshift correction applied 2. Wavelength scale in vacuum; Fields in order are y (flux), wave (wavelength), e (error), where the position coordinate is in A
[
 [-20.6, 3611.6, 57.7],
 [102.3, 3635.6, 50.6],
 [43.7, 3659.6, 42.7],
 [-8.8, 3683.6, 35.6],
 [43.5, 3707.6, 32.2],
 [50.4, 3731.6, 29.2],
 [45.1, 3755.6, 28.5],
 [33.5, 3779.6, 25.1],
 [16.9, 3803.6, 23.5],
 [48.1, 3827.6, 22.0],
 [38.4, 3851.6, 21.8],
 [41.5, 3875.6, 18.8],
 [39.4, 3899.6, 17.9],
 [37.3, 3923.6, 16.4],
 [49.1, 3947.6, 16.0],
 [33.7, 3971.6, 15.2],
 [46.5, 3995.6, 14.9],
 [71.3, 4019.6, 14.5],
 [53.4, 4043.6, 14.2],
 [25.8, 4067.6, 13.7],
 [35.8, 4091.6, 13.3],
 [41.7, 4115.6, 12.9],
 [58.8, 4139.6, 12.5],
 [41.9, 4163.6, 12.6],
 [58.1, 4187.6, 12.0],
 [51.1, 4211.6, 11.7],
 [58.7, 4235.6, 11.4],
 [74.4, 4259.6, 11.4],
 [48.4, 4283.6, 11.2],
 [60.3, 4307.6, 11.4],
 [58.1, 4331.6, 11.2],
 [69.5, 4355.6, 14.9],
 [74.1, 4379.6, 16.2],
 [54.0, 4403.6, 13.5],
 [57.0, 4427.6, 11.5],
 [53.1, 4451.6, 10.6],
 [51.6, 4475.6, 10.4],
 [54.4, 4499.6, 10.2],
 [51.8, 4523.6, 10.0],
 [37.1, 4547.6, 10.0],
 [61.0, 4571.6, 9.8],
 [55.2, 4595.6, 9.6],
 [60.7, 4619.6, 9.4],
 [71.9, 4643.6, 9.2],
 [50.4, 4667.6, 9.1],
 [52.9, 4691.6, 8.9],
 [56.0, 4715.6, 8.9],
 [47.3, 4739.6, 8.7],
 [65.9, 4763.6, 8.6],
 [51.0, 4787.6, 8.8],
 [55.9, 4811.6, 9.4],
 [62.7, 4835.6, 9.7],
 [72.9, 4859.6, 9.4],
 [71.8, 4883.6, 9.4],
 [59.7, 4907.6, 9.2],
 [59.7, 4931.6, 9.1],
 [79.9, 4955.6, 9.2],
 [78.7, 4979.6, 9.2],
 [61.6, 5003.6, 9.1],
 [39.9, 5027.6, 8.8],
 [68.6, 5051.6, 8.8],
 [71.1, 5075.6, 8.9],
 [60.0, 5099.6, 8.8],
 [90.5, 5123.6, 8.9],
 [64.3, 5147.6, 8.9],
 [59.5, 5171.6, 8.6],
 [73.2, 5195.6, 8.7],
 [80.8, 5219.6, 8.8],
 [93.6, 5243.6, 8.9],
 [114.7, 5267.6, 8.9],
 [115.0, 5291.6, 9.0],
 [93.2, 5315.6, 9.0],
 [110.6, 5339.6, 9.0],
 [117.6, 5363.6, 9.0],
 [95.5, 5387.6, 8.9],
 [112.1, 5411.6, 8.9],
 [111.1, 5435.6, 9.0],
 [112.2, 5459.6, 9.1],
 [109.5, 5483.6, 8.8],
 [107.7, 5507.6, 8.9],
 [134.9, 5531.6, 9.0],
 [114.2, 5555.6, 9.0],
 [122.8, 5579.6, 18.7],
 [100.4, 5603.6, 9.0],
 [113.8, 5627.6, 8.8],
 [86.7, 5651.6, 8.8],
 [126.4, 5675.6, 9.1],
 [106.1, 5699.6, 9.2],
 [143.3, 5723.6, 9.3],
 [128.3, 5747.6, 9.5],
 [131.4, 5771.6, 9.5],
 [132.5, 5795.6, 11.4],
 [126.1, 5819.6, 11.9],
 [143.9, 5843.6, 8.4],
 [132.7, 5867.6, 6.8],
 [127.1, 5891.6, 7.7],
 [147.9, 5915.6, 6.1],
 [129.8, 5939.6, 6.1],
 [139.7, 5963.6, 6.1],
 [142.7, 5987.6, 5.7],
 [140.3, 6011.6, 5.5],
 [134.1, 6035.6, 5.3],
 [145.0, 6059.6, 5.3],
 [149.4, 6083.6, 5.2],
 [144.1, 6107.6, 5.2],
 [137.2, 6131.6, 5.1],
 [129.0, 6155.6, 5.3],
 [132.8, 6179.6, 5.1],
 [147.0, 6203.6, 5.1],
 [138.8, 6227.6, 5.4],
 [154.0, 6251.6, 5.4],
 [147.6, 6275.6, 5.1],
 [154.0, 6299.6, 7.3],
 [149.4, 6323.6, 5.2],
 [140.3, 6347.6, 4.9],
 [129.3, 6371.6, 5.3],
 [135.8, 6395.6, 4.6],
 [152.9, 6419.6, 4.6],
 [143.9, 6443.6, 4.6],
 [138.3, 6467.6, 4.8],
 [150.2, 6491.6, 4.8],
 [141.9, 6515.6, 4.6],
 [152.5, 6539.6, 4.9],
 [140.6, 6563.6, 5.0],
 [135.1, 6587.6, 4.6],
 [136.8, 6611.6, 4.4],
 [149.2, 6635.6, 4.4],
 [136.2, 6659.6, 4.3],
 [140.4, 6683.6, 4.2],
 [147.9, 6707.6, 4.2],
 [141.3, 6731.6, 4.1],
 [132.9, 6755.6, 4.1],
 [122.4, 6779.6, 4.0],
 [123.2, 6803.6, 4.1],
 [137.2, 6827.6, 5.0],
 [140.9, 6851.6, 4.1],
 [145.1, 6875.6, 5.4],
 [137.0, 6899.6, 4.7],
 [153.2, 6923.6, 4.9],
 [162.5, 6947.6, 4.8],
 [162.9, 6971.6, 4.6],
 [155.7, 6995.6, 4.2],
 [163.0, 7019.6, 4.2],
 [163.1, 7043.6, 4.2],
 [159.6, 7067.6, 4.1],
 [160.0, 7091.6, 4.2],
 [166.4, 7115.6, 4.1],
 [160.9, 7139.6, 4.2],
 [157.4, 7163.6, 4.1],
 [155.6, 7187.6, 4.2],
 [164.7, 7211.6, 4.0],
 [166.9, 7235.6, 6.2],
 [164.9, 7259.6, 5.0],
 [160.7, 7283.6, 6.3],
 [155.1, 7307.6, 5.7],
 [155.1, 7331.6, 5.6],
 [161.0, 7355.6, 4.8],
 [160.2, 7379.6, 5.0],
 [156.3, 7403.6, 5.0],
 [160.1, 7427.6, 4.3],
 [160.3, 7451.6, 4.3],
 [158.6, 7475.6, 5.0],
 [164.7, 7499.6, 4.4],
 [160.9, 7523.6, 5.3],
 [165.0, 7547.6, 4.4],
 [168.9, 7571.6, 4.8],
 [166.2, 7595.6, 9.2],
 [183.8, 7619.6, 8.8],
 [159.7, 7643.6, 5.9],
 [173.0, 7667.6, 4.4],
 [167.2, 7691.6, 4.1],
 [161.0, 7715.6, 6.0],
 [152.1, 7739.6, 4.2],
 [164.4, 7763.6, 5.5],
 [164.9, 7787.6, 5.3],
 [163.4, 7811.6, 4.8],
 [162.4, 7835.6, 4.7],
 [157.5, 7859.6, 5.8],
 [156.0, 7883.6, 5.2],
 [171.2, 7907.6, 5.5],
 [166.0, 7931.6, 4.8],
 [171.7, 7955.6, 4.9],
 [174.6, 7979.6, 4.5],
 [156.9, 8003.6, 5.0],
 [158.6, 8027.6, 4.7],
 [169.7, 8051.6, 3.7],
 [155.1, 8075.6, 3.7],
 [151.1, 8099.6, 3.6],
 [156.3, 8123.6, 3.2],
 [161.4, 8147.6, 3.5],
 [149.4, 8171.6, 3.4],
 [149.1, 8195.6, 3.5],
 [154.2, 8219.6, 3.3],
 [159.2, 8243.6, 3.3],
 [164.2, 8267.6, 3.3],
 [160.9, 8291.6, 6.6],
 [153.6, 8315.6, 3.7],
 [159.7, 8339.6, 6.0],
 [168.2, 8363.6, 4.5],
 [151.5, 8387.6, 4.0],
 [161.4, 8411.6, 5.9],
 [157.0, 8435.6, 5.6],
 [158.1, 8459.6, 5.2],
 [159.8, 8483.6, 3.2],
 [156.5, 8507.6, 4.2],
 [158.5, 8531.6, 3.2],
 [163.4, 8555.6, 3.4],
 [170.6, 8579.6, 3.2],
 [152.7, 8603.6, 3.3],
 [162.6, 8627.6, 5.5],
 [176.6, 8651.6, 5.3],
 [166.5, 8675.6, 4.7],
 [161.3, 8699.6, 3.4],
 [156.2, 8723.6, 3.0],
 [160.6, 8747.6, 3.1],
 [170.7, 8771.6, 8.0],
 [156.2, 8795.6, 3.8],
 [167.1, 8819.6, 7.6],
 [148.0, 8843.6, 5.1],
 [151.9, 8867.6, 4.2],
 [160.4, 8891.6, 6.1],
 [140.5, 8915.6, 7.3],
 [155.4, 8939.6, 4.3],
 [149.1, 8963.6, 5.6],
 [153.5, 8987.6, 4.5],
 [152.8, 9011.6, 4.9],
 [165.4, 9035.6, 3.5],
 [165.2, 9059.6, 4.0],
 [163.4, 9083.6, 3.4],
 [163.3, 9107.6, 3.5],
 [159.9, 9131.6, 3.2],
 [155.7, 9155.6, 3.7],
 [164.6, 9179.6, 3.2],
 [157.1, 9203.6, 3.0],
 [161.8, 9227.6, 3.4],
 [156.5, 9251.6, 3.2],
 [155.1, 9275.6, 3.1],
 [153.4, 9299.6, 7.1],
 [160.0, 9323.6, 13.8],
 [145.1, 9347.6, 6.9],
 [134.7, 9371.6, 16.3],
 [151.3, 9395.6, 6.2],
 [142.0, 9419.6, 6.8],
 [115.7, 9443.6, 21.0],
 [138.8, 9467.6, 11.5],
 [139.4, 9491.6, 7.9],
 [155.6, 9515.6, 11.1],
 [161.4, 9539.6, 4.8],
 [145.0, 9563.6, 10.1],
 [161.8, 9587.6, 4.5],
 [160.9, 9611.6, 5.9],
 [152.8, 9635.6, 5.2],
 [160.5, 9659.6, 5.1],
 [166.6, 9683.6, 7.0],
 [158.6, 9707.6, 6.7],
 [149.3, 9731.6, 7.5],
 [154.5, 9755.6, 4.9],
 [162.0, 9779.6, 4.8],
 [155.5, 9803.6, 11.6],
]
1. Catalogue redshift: 0.31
